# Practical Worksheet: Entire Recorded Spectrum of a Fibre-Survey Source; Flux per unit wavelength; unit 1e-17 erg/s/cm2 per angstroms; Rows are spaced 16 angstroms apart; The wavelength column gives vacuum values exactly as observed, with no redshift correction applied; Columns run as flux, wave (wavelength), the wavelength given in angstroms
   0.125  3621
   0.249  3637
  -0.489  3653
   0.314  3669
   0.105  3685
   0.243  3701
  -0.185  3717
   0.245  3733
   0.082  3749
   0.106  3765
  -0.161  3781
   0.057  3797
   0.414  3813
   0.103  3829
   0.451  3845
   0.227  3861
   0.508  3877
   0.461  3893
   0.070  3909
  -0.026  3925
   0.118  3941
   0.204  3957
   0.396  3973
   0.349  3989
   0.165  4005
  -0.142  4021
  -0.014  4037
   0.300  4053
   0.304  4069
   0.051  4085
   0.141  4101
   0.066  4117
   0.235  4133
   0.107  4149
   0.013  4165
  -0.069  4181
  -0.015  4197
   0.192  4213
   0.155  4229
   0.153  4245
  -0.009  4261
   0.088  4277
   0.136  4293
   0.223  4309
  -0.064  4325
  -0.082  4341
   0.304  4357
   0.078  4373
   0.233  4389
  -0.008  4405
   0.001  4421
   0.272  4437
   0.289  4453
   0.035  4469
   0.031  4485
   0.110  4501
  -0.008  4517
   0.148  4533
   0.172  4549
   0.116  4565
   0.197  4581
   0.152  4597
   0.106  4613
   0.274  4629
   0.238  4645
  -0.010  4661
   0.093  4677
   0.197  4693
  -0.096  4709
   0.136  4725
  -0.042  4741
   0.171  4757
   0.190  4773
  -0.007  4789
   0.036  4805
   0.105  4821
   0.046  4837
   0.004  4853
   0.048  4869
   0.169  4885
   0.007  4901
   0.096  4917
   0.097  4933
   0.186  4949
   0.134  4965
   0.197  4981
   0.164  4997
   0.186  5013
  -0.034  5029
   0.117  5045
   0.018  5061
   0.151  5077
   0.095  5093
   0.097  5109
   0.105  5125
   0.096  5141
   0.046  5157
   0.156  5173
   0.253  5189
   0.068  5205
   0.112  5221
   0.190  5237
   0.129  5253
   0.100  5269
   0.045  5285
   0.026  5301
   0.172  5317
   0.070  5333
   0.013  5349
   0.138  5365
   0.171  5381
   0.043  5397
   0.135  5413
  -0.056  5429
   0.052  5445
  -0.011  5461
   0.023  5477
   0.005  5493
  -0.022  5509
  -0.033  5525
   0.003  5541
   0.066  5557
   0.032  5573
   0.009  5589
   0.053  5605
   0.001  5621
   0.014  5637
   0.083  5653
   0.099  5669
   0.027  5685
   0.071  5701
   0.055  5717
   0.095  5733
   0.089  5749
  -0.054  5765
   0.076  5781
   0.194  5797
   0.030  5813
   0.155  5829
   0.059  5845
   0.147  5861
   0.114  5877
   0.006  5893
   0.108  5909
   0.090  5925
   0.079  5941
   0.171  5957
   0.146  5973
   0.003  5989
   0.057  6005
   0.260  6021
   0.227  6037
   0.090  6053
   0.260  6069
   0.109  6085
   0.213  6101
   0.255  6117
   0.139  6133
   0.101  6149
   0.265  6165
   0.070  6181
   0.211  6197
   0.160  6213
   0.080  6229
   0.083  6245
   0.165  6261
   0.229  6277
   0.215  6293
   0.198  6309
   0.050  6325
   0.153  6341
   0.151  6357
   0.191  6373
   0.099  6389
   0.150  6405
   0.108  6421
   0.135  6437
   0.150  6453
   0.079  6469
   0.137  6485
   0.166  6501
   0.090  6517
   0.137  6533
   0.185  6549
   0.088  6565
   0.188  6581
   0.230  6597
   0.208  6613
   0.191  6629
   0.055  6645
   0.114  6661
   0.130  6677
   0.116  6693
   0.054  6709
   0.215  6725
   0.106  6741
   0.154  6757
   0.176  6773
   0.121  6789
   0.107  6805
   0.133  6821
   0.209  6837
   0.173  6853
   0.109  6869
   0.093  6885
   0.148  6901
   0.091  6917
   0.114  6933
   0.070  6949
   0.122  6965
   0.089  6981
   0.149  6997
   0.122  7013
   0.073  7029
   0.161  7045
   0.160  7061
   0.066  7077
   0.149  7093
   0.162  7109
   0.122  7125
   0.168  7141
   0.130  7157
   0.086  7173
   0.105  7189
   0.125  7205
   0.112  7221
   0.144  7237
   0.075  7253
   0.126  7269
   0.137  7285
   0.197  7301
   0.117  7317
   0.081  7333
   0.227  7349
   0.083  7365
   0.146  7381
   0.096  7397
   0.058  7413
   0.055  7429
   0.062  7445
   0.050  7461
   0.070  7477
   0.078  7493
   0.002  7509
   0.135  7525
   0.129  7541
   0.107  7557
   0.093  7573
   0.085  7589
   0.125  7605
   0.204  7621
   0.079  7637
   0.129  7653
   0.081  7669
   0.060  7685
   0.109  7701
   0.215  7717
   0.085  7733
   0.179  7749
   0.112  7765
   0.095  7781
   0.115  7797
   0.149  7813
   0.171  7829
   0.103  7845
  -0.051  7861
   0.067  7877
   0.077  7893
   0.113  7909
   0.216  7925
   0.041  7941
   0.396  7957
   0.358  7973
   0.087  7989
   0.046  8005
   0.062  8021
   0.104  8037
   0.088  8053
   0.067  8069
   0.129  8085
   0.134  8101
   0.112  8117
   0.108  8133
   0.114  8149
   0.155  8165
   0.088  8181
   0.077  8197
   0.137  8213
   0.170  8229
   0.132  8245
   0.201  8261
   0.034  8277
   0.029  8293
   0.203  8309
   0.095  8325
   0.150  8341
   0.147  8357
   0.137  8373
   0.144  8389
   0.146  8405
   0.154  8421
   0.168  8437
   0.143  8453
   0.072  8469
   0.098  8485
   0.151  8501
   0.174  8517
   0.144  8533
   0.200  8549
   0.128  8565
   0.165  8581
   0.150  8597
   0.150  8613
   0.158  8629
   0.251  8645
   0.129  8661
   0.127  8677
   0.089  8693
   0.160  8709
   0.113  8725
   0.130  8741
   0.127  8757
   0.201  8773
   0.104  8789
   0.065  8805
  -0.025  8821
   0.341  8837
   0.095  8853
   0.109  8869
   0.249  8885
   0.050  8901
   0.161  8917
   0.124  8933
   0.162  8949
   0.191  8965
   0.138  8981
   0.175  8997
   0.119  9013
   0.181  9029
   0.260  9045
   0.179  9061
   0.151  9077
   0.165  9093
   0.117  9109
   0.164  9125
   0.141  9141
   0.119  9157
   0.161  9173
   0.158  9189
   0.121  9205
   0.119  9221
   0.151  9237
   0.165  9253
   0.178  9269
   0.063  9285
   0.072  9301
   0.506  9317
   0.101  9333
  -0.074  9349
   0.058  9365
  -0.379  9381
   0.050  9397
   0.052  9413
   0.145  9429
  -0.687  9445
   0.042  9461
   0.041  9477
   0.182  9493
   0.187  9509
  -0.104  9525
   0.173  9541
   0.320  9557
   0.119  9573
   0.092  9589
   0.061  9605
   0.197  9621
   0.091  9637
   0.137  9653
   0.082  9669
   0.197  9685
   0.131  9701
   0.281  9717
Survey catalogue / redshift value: 1.136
